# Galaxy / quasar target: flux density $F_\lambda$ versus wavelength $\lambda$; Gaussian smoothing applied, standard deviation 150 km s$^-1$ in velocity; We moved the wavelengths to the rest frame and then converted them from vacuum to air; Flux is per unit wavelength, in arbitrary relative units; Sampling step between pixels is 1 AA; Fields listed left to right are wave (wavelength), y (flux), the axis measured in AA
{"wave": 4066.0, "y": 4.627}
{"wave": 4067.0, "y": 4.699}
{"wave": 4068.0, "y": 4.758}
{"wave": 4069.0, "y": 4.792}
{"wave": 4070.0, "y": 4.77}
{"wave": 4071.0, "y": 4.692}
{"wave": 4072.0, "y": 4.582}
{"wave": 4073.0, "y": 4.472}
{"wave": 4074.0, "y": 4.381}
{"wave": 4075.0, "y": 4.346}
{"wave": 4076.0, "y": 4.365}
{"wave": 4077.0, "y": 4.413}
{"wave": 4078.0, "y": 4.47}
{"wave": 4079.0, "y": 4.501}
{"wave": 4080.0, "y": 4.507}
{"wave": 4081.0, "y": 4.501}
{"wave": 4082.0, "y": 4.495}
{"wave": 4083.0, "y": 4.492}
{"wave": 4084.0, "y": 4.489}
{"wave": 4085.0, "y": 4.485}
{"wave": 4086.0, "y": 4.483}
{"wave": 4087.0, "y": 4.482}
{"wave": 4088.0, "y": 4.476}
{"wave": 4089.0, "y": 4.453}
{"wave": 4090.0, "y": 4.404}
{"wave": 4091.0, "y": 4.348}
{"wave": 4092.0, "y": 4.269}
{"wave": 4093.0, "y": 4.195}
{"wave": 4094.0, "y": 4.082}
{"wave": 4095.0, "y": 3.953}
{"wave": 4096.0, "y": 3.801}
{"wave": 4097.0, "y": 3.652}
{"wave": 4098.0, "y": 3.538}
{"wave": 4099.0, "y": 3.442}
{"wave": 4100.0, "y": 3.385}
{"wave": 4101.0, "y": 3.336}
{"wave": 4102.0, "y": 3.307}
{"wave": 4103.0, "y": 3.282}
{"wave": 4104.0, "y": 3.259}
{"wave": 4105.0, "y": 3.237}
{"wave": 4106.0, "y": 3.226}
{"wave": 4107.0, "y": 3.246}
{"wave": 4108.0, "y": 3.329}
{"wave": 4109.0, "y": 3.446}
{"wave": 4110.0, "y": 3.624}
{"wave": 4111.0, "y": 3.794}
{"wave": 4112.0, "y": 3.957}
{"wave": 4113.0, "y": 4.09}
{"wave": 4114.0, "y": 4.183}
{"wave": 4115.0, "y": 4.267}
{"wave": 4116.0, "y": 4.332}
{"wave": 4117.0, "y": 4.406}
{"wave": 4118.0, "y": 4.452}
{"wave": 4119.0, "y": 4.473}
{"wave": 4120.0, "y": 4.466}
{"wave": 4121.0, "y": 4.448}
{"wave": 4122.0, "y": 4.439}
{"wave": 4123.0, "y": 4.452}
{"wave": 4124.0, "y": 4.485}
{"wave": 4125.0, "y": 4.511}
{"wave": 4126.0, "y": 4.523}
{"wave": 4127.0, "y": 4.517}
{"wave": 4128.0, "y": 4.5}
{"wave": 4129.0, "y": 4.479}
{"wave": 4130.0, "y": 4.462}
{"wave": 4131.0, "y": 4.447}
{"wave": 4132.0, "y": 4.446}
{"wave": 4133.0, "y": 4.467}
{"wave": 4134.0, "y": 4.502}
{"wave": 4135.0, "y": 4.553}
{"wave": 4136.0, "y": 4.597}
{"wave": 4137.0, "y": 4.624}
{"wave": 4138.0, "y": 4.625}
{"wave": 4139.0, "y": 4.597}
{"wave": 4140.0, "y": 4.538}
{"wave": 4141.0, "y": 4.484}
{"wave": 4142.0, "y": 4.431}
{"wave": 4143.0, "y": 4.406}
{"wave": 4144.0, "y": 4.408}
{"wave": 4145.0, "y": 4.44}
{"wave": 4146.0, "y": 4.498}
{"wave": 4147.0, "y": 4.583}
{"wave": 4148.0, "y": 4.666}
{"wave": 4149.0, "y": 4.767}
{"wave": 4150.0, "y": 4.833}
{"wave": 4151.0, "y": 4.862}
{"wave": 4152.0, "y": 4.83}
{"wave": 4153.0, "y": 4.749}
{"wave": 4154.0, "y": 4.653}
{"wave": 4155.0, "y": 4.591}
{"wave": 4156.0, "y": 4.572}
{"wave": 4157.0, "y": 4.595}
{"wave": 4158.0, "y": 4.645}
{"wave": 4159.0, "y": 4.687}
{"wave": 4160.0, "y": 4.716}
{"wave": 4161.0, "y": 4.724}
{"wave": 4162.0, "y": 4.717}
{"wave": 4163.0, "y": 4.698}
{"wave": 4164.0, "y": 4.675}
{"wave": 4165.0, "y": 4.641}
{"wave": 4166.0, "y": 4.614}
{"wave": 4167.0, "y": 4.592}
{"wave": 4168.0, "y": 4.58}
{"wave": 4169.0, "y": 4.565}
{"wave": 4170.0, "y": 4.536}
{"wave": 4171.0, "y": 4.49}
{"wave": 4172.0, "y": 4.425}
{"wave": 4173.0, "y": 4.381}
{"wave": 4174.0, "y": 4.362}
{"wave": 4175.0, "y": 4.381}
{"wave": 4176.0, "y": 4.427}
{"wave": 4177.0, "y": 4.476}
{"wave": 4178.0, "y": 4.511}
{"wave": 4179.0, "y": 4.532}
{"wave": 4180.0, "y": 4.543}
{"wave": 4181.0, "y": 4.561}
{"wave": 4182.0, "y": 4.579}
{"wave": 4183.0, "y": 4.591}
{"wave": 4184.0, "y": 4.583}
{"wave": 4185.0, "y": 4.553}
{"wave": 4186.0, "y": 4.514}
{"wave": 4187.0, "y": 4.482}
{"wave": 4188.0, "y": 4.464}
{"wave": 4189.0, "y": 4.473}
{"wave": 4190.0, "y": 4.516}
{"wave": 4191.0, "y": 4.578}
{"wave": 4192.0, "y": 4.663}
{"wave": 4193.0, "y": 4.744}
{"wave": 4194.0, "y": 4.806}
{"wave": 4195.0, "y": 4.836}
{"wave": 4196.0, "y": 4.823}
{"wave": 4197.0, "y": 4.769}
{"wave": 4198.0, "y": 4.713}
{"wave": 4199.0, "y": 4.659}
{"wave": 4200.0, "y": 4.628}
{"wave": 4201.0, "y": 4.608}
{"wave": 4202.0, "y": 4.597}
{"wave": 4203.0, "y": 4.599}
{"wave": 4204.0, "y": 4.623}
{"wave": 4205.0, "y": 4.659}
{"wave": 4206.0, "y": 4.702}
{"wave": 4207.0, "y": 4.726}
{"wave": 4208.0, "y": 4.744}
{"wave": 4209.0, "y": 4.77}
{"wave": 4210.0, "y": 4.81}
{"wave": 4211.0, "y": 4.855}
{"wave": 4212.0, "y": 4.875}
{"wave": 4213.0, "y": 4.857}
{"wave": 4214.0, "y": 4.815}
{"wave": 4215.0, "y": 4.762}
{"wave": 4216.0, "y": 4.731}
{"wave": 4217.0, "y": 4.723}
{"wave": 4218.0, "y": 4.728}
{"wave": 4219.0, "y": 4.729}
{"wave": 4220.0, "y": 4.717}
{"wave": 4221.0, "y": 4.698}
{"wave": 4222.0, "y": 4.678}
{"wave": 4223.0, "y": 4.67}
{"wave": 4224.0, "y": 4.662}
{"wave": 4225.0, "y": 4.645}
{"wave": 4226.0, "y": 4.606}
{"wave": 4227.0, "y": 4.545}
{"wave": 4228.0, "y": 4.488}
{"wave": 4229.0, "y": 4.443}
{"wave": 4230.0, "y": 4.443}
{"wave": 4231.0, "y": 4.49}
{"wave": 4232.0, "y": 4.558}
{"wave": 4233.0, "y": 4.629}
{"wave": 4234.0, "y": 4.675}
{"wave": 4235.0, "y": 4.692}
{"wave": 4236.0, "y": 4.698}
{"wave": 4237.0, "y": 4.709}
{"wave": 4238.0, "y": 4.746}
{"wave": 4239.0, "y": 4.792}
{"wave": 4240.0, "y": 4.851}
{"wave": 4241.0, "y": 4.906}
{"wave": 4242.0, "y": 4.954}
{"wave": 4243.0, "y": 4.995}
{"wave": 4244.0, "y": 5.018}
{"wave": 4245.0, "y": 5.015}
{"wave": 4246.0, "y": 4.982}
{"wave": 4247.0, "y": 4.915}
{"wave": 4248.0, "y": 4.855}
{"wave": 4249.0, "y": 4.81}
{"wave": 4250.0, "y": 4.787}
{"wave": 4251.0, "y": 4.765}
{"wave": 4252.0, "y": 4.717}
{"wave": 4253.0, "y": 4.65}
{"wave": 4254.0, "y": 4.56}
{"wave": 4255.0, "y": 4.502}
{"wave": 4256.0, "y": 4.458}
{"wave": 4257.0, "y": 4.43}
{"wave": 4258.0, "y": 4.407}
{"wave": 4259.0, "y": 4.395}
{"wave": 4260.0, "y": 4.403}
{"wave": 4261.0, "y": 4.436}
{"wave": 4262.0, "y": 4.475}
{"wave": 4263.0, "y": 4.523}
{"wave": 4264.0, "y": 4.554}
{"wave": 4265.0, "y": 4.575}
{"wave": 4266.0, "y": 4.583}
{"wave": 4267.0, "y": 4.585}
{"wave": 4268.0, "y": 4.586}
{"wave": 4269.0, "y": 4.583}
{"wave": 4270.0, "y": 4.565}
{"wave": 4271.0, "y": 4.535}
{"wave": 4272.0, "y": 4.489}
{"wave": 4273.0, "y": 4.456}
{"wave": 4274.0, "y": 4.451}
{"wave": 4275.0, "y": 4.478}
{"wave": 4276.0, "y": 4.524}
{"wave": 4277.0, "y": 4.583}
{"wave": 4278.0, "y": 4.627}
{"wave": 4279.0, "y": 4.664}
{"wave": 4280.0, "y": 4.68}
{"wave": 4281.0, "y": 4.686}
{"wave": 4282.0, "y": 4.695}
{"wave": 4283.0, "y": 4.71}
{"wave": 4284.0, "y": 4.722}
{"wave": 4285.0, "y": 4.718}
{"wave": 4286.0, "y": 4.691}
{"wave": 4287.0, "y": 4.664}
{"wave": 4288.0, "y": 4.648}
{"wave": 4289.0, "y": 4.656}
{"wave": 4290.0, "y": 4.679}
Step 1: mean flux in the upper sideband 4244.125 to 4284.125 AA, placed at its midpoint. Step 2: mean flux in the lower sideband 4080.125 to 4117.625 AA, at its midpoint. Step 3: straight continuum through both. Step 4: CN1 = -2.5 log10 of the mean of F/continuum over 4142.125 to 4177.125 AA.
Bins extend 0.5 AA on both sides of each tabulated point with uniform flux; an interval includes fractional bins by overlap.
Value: -0.10 mag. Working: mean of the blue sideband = 3.95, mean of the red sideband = 4.61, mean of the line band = 4.59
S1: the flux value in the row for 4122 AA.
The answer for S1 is 4.439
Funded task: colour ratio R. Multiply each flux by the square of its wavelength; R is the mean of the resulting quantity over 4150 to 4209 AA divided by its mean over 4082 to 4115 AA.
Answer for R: 1.2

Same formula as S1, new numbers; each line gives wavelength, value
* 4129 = 4.479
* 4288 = 4.648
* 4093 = 4.195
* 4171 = 4.49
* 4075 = 4.346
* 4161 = 4.724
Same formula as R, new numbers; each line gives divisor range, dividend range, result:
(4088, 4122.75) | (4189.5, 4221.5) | 1.27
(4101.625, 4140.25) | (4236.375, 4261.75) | 1.20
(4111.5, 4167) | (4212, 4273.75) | 1.08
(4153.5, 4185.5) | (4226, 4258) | 1.07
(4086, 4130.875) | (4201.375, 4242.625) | 1.23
